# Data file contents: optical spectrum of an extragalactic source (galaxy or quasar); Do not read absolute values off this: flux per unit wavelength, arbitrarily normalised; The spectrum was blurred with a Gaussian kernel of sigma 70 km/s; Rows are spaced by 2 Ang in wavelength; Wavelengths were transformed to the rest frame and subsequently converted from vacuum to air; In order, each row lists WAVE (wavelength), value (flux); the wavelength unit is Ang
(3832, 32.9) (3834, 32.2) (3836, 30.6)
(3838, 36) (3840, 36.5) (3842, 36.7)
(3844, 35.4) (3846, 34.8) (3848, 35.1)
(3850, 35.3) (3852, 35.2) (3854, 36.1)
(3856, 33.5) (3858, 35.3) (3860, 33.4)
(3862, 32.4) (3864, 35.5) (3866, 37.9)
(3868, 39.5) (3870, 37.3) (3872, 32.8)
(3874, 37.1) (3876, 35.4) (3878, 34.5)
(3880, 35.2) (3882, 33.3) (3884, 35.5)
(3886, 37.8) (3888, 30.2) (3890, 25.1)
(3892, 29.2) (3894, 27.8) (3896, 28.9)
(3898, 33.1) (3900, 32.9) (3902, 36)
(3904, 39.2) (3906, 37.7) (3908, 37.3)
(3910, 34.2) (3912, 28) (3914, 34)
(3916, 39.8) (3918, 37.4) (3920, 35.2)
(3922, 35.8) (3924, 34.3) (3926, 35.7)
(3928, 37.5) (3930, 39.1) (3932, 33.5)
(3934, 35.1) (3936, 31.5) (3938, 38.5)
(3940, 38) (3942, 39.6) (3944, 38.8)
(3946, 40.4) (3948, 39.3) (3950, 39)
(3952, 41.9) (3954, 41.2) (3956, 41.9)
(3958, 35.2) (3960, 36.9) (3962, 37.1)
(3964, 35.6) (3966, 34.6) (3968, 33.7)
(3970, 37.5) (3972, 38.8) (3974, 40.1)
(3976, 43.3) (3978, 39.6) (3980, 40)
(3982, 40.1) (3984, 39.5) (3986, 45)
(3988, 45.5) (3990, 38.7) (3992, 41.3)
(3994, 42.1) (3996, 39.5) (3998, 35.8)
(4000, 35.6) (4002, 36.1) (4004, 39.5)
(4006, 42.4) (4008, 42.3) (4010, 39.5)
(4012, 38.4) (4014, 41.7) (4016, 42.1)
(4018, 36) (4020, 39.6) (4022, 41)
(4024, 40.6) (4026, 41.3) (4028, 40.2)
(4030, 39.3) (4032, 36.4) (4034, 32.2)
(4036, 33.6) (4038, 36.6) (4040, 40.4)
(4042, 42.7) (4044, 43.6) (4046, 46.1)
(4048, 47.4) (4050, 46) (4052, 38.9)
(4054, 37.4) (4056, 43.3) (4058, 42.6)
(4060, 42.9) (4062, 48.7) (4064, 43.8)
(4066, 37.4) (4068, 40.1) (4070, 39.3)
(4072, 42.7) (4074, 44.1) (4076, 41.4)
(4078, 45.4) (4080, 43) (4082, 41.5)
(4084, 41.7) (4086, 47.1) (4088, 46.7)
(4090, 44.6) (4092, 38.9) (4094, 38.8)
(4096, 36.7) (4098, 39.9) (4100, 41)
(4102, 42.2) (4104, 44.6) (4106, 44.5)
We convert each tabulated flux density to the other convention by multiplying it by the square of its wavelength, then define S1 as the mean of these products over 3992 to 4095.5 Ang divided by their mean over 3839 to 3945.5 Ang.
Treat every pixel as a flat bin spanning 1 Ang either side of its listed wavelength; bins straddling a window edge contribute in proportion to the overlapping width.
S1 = 1.26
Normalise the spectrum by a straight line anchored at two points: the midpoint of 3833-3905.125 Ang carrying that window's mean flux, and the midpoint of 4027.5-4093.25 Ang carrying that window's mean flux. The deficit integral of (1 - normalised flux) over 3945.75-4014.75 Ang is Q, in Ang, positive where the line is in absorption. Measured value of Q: -1.5 Ang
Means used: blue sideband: 34.2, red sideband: 41.7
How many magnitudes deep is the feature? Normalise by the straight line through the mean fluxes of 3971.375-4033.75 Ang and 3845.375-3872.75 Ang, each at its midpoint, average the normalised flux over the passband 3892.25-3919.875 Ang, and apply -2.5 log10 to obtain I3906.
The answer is 0.08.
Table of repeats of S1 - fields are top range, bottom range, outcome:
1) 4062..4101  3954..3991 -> 1.13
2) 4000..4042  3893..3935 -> 1.18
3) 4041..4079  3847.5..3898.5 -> 1.39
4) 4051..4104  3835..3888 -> 1.33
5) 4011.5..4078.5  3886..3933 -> 1.29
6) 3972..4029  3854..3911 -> 1.25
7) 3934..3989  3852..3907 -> 1.19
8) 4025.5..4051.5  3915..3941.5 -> 1.18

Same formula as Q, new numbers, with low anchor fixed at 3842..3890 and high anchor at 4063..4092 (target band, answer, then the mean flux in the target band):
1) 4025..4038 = 1.22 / 37.1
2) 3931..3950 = 0.20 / 37.3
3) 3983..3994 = -0.72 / 42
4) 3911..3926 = 0.77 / 35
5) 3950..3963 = -0.27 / 39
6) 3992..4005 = 0.47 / 38.3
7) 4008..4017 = -0.08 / 40.6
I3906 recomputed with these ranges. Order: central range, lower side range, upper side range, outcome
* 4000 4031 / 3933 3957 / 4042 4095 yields 0.033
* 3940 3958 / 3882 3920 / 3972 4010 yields -0.076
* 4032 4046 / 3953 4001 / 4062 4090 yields 0.078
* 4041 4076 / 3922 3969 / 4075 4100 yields -0.042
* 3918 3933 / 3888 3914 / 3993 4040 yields -0.068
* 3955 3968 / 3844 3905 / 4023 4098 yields 0.027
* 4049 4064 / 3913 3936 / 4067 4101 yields -0.052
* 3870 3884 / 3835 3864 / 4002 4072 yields 0.021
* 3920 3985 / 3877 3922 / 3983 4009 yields -0.015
